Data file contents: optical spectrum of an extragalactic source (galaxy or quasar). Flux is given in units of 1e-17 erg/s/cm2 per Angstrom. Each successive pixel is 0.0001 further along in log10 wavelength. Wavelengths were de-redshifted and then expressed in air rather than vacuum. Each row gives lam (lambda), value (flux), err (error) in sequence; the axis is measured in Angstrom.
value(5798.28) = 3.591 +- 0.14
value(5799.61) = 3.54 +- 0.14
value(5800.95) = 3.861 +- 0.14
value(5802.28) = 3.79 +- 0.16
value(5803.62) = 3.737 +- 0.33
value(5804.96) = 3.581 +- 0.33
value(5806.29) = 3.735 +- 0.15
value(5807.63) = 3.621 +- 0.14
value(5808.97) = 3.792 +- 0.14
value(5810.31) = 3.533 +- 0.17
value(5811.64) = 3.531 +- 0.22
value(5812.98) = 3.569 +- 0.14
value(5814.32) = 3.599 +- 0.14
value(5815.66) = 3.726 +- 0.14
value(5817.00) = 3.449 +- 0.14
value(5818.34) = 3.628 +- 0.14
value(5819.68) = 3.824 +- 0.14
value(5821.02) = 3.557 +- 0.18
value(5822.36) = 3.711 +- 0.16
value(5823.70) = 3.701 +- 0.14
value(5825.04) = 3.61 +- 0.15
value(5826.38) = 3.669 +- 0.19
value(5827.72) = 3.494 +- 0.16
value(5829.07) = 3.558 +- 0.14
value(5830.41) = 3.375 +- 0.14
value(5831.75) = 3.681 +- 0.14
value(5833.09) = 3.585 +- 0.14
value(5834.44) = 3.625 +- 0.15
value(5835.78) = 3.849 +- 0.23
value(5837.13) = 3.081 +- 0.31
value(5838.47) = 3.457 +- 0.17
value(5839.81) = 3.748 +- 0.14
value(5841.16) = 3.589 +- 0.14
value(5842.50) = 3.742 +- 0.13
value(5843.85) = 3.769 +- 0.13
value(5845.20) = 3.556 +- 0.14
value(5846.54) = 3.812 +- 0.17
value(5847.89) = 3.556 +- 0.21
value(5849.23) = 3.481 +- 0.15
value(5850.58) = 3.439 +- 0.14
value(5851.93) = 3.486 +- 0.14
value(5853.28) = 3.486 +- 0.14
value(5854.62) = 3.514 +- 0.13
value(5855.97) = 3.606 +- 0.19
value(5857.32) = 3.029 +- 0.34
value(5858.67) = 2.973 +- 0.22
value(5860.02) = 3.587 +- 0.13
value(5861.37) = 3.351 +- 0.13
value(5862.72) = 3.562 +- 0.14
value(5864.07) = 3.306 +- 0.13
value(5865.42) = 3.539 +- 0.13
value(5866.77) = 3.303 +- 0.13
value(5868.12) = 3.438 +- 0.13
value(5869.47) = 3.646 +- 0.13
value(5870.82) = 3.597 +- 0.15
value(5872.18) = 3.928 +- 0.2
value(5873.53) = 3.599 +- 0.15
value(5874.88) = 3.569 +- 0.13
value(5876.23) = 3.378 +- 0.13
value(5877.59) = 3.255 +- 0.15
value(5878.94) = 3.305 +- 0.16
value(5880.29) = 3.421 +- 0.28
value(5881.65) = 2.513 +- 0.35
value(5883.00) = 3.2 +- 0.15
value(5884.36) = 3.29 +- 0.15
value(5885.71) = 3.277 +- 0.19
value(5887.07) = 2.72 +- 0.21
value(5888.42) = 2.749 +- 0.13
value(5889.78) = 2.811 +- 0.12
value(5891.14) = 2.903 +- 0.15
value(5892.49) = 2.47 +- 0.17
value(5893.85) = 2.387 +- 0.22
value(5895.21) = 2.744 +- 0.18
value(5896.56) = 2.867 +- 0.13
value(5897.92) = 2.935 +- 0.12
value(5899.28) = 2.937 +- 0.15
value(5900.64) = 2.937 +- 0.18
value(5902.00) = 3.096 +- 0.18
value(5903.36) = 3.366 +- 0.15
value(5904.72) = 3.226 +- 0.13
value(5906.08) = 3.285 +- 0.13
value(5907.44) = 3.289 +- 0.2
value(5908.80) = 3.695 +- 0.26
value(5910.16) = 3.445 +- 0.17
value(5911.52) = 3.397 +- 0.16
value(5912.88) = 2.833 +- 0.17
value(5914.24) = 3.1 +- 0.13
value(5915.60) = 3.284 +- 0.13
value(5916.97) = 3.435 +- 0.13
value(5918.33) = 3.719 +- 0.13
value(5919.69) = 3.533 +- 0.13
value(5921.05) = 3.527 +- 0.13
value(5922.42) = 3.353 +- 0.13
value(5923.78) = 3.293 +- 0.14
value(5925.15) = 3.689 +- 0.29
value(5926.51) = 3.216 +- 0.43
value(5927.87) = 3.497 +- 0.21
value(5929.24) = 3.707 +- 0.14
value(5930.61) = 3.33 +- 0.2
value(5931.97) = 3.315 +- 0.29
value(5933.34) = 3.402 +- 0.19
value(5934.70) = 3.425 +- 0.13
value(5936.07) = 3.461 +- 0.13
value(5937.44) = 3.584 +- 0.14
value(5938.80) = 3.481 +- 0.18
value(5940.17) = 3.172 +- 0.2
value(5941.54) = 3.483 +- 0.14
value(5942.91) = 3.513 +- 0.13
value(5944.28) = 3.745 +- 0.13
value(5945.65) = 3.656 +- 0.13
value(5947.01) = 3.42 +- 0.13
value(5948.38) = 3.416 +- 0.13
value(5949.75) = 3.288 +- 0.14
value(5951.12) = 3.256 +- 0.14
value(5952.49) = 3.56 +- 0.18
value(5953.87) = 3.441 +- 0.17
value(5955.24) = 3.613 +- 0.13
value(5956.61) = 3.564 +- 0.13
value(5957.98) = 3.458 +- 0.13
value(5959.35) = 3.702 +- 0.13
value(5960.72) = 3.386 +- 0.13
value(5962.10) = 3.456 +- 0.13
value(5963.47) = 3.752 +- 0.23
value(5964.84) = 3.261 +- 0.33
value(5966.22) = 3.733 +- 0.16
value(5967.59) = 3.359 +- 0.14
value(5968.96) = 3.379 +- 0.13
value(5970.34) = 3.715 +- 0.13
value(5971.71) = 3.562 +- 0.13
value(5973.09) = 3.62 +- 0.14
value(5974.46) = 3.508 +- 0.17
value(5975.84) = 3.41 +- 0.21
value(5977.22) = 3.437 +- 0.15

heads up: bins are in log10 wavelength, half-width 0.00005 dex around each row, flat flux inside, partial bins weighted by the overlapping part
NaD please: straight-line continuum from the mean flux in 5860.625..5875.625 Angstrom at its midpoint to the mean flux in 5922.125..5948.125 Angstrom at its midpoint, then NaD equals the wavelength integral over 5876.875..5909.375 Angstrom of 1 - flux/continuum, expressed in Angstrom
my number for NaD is 4.4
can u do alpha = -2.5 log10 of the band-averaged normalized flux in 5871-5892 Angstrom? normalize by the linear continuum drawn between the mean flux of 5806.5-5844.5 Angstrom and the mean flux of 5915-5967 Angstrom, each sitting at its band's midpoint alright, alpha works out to 0.11 mag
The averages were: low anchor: 3.61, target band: 3.2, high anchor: 3.48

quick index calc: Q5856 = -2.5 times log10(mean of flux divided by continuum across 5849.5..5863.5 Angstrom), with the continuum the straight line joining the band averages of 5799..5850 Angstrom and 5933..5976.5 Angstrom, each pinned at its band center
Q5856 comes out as 0.06 mag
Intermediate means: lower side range 3.62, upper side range 3.49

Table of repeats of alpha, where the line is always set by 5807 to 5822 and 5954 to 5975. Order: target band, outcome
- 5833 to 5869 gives 0.03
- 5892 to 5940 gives 0.09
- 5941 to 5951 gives 0.02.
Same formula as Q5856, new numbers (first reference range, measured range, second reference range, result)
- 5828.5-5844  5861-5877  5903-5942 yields 0.00 mag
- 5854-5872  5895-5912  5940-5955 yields 0.09 mag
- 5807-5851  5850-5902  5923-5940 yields 0.10 mag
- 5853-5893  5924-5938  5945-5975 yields -0.01 mag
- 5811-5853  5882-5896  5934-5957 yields 0.23 mag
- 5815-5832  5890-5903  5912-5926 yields 0.21 mag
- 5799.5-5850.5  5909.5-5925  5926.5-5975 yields 0.05 mag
